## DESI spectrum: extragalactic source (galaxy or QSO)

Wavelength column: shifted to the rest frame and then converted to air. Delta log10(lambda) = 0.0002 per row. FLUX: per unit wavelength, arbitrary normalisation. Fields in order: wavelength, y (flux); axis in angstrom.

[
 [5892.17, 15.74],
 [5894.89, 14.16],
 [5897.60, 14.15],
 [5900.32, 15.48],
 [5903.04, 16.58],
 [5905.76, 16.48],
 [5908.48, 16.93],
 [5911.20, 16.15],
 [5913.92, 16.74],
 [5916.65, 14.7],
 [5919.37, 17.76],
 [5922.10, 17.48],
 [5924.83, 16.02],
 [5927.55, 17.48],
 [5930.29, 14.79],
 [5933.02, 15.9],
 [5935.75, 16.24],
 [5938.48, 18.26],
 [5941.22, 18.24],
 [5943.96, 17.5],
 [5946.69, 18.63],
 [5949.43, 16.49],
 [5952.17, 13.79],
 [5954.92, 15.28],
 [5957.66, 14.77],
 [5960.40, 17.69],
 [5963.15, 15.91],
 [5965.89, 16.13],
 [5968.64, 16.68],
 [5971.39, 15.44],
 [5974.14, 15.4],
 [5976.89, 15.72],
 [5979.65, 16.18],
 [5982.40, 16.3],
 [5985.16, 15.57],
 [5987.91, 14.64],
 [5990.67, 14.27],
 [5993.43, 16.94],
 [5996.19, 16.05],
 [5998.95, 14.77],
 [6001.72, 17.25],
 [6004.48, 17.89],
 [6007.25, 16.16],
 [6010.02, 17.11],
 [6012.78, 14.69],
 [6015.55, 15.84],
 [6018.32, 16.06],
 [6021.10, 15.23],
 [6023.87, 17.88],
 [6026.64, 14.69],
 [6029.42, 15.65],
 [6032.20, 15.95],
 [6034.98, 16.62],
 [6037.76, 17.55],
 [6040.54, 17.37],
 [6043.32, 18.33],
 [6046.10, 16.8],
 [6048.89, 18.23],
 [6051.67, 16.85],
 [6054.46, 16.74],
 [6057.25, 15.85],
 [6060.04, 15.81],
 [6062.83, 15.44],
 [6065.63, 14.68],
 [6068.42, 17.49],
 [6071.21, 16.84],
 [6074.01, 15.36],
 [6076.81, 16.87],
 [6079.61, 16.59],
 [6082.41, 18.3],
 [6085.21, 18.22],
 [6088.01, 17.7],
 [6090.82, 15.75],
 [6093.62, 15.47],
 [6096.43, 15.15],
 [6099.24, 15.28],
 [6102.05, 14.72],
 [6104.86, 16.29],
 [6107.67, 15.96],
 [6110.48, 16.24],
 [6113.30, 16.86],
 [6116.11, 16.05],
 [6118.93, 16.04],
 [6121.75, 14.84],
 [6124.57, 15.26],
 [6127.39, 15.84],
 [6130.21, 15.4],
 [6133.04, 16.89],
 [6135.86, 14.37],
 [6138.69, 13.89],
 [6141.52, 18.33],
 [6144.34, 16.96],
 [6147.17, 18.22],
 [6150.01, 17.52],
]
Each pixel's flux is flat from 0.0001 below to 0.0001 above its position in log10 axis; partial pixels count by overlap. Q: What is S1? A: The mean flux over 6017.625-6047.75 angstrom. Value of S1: 16.6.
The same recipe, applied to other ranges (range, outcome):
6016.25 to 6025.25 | 16.3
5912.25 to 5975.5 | 16.4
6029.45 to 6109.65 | 16.5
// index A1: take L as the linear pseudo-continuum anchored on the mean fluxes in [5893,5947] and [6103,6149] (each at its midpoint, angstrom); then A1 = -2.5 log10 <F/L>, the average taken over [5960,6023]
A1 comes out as 0.02 mag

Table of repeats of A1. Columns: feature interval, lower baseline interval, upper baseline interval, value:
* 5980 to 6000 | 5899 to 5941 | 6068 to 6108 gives 0.061 mag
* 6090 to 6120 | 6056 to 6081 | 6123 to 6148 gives 0.020 mag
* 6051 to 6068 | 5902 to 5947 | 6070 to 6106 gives 0.032 mag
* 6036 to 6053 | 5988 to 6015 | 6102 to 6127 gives -0.100 mag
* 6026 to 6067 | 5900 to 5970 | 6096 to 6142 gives -0.031 mag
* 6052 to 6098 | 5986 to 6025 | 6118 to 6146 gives -0.033 mag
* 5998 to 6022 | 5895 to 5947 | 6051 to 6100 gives 0.018 mag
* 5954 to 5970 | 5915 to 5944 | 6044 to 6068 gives 0.036 mag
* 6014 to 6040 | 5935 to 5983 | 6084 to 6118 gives 0.004 mag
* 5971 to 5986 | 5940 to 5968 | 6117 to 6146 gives 0.038 mag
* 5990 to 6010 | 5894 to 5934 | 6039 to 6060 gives 0.027 mag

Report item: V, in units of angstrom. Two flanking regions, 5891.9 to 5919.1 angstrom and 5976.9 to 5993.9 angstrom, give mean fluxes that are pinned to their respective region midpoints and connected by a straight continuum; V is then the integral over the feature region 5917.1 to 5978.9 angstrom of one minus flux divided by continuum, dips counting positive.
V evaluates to -2.9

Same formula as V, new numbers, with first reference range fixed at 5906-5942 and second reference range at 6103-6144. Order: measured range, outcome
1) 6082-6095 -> -0.8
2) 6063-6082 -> -0.3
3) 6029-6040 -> -0.2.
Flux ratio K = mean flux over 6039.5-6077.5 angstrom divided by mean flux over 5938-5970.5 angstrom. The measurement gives 1.00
